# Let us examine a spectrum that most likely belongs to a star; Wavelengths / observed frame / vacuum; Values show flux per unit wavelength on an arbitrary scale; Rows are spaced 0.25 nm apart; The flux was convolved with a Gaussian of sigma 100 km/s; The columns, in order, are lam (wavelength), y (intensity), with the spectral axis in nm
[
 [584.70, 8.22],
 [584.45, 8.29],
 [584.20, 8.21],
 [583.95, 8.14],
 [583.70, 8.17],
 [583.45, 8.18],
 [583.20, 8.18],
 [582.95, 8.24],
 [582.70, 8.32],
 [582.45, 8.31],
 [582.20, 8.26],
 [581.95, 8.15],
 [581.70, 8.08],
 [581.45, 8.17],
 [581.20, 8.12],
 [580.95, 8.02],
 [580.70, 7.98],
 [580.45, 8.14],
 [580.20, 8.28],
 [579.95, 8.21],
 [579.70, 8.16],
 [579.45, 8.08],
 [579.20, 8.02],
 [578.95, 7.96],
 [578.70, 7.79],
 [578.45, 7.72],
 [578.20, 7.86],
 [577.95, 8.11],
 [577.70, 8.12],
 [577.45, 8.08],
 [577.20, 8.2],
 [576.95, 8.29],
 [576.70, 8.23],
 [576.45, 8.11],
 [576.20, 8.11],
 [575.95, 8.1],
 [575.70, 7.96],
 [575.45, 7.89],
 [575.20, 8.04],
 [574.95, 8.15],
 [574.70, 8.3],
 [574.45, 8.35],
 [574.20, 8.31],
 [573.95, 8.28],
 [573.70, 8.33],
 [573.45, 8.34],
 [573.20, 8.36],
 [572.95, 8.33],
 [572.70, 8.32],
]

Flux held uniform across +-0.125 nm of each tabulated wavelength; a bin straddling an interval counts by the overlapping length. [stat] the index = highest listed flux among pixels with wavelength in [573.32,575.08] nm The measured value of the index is 8.35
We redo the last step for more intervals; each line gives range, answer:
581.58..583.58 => 8.32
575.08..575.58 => 8.04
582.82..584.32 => 8.24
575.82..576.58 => 8.11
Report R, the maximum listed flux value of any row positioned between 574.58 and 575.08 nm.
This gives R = 8.3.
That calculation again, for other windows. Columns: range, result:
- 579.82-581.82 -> 8.28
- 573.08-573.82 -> 8.36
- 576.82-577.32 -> 8.29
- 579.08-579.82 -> 8.16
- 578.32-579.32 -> 8.02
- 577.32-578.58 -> 8.12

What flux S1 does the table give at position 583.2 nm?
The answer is 8.18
